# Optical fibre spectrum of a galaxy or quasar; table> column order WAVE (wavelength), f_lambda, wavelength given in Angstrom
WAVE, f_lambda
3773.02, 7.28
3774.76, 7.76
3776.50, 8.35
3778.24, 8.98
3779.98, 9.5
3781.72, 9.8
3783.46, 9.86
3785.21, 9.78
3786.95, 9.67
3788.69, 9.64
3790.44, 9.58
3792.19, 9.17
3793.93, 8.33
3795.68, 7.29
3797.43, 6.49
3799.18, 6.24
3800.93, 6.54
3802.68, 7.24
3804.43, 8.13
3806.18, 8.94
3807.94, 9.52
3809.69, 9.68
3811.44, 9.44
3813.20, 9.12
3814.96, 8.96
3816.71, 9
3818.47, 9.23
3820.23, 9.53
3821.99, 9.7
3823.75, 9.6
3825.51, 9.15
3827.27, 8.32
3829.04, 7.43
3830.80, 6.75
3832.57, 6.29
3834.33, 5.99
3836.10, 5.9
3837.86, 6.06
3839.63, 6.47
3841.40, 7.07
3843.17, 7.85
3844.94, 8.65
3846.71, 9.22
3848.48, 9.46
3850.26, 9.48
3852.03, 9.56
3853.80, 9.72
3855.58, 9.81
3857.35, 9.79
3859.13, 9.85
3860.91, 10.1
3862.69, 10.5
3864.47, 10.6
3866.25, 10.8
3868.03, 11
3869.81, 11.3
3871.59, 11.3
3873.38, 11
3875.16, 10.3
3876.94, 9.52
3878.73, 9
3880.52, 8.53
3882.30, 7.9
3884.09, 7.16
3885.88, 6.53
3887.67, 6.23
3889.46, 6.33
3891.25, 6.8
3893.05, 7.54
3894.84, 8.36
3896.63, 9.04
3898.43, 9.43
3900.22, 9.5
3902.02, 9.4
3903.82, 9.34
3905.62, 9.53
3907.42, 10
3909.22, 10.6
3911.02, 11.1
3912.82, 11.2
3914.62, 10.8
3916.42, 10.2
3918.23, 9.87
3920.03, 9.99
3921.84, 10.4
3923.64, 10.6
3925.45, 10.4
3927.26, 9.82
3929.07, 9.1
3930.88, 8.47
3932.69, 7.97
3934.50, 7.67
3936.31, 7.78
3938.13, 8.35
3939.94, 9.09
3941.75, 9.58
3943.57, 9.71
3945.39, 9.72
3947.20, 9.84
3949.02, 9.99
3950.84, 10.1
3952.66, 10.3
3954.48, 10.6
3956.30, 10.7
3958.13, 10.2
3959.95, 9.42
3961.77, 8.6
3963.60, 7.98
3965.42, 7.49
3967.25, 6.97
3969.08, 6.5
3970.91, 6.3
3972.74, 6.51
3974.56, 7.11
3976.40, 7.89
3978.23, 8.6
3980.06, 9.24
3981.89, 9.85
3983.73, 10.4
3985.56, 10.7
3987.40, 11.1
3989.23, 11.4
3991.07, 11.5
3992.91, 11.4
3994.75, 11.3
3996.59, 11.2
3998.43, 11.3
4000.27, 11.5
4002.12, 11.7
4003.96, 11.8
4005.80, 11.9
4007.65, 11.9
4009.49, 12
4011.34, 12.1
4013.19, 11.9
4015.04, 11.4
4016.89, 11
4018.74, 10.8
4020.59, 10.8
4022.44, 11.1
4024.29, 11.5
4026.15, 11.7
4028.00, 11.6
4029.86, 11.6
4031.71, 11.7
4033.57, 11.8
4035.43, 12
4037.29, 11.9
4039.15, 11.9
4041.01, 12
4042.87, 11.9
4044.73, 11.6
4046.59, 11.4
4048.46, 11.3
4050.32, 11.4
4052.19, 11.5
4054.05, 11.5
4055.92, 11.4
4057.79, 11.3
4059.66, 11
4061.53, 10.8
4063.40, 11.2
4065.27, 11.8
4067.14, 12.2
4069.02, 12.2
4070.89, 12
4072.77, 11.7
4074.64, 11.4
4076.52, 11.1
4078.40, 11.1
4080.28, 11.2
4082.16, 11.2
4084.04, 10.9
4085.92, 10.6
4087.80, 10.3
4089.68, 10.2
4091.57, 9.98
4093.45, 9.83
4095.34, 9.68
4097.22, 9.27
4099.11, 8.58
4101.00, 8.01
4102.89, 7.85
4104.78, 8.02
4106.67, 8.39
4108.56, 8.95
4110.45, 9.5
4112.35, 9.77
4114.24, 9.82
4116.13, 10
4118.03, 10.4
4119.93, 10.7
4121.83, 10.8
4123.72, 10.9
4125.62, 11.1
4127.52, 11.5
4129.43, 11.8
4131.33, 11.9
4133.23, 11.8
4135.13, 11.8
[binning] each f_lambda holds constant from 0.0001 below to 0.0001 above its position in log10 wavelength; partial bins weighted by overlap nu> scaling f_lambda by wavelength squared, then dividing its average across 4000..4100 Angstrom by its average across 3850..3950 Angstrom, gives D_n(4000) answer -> 1.3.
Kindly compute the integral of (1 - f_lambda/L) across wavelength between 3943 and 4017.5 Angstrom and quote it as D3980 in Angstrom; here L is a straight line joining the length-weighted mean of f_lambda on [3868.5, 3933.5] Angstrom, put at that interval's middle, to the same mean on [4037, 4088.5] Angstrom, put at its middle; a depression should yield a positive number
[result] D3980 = 2.39 Angstrom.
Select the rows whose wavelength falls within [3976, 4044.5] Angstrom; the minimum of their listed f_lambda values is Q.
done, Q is 7.89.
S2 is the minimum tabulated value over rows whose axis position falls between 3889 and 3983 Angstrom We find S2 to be 6.3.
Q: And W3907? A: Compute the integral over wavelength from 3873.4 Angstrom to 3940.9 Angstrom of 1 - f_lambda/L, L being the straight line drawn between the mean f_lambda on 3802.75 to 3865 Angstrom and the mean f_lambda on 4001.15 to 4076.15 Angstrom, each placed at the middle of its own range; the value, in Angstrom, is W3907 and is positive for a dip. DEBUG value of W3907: 4.7 Angstrom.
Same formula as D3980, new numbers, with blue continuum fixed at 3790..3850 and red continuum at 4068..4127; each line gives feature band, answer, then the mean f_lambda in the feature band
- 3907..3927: -3.64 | 10.5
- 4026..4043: -3.66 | 11.8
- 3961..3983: 3.53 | 7.77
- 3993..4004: -2.31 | 11.4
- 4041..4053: -2.13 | 11.6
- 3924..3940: 0.31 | 8.78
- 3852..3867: -2.99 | 10.1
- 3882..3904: 1.91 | 7.92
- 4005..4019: -3.09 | 11.7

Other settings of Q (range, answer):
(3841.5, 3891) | 6.23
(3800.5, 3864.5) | 5.9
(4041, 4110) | 7.85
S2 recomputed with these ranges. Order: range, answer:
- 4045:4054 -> 11.3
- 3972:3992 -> 6.51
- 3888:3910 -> 6.33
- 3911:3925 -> 9.87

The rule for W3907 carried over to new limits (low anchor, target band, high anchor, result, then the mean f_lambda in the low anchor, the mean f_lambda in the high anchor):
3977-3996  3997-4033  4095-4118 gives -4.9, 10.5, 9.03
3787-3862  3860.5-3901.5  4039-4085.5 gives 0.4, 8.46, 11.5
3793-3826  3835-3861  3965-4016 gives 1.0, 8.53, 10.1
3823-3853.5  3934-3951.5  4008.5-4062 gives 1.1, 7.87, 11.5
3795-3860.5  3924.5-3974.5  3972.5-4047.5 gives 6.5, 8.33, 11.1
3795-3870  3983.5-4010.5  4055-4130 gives -4.6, 8.63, 10.5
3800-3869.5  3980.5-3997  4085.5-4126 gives -3.0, 8.75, 9.64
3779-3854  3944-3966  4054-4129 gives -0.4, 8.44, 10.4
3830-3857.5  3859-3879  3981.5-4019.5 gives -4.7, 7.96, 11.4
